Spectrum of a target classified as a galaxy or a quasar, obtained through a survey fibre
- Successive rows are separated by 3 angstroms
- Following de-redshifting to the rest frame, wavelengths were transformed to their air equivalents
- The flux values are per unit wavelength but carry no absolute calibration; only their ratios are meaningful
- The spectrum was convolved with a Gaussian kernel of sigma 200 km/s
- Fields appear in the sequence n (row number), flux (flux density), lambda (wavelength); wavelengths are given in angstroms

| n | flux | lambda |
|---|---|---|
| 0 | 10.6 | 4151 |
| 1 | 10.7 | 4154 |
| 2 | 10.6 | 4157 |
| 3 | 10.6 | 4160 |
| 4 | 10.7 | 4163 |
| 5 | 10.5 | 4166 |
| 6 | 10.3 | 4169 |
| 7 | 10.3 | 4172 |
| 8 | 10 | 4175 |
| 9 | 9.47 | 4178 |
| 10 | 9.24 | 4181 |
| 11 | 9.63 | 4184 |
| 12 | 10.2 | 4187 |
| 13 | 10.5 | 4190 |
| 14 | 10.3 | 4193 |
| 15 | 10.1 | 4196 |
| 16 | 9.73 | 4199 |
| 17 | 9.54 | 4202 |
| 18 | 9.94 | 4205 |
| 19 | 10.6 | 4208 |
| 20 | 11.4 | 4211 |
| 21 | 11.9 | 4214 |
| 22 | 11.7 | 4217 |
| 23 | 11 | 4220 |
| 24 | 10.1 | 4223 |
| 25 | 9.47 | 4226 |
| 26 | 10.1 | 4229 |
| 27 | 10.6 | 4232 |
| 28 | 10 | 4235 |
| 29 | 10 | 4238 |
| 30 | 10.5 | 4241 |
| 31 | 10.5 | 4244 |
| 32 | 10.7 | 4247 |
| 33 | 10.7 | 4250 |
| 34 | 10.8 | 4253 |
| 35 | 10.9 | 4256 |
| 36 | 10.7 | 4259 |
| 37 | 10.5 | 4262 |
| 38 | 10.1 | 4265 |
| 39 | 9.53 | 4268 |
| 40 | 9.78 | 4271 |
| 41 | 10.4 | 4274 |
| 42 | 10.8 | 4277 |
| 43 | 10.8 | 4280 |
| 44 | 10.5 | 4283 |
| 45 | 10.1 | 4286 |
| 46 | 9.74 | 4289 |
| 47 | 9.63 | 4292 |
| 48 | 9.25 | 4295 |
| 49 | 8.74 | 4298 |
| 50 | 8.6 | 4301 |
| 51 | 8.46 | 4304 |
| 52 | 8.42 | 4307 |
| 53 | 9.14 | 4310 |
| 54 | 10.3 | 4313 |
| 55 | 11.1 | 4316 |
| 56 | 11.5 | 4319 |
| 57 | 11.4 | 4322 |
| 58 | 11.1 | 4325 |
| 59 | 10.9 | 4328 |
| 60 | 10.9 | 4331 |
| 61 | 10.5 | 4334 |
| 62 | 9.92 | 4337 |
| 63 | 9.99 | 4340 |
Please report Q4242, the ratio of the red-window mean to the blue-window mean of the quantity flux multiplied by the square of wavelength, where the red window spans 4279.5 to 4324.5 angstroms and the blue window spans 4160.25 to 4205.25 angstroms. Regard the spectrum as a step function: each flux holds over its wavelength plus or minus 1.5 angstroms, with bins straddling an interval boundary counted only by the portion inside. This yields 1.04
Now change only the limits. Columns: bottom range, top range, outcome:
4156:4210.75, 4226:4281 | 1.06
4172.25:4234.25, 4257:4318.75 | 1.00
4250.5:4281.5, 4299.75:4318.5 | 0.93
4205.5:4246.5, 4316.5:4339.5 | 1.08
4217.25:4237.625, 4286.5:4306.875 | 0.91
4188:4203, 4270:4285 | 1.08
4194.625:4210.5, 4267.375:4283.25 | 1.06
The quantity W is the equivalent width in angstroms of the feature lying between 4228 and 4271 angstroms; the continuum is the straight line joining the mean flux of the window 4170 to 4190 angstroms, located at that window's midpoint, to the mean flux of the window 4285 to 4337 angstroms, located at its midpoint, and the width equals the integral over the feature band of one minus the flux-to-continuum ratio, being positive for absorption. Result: -2.0 angstroms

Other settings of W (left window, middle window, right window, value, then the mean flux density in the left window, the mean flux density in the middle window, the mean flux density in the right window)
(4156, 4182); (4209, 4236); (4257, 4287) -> -1.15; 10.2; 10.7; 10.3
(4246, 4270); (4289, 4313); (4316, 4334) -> 4.06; 10.5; 9.03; 11.1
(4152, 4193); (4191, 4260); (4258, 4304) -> -2.97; 10.2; 10.5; 9.89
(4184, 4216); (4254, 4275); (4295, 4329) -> -0.32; 10.4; 10.3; 9.92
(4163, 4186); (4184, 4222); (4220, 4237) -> -1.78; 9.98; 10.5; 10.1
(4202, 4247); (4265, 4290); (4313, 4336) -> 1.30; 10.5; 10.2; 11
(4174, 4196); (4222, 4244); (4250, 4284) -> 0.20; 9.92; 10.1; 10.4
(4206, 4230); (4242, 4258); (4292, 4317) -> -0.79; 10.8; 10.7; 9.24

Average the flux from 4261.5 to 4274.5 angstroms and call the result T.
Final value 10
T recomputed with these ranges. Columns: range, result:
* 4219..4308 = 10.1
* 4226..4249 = 10.3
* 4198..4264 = 10.5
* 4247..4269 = 10.5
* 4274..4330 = 10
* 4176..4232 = 10.3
